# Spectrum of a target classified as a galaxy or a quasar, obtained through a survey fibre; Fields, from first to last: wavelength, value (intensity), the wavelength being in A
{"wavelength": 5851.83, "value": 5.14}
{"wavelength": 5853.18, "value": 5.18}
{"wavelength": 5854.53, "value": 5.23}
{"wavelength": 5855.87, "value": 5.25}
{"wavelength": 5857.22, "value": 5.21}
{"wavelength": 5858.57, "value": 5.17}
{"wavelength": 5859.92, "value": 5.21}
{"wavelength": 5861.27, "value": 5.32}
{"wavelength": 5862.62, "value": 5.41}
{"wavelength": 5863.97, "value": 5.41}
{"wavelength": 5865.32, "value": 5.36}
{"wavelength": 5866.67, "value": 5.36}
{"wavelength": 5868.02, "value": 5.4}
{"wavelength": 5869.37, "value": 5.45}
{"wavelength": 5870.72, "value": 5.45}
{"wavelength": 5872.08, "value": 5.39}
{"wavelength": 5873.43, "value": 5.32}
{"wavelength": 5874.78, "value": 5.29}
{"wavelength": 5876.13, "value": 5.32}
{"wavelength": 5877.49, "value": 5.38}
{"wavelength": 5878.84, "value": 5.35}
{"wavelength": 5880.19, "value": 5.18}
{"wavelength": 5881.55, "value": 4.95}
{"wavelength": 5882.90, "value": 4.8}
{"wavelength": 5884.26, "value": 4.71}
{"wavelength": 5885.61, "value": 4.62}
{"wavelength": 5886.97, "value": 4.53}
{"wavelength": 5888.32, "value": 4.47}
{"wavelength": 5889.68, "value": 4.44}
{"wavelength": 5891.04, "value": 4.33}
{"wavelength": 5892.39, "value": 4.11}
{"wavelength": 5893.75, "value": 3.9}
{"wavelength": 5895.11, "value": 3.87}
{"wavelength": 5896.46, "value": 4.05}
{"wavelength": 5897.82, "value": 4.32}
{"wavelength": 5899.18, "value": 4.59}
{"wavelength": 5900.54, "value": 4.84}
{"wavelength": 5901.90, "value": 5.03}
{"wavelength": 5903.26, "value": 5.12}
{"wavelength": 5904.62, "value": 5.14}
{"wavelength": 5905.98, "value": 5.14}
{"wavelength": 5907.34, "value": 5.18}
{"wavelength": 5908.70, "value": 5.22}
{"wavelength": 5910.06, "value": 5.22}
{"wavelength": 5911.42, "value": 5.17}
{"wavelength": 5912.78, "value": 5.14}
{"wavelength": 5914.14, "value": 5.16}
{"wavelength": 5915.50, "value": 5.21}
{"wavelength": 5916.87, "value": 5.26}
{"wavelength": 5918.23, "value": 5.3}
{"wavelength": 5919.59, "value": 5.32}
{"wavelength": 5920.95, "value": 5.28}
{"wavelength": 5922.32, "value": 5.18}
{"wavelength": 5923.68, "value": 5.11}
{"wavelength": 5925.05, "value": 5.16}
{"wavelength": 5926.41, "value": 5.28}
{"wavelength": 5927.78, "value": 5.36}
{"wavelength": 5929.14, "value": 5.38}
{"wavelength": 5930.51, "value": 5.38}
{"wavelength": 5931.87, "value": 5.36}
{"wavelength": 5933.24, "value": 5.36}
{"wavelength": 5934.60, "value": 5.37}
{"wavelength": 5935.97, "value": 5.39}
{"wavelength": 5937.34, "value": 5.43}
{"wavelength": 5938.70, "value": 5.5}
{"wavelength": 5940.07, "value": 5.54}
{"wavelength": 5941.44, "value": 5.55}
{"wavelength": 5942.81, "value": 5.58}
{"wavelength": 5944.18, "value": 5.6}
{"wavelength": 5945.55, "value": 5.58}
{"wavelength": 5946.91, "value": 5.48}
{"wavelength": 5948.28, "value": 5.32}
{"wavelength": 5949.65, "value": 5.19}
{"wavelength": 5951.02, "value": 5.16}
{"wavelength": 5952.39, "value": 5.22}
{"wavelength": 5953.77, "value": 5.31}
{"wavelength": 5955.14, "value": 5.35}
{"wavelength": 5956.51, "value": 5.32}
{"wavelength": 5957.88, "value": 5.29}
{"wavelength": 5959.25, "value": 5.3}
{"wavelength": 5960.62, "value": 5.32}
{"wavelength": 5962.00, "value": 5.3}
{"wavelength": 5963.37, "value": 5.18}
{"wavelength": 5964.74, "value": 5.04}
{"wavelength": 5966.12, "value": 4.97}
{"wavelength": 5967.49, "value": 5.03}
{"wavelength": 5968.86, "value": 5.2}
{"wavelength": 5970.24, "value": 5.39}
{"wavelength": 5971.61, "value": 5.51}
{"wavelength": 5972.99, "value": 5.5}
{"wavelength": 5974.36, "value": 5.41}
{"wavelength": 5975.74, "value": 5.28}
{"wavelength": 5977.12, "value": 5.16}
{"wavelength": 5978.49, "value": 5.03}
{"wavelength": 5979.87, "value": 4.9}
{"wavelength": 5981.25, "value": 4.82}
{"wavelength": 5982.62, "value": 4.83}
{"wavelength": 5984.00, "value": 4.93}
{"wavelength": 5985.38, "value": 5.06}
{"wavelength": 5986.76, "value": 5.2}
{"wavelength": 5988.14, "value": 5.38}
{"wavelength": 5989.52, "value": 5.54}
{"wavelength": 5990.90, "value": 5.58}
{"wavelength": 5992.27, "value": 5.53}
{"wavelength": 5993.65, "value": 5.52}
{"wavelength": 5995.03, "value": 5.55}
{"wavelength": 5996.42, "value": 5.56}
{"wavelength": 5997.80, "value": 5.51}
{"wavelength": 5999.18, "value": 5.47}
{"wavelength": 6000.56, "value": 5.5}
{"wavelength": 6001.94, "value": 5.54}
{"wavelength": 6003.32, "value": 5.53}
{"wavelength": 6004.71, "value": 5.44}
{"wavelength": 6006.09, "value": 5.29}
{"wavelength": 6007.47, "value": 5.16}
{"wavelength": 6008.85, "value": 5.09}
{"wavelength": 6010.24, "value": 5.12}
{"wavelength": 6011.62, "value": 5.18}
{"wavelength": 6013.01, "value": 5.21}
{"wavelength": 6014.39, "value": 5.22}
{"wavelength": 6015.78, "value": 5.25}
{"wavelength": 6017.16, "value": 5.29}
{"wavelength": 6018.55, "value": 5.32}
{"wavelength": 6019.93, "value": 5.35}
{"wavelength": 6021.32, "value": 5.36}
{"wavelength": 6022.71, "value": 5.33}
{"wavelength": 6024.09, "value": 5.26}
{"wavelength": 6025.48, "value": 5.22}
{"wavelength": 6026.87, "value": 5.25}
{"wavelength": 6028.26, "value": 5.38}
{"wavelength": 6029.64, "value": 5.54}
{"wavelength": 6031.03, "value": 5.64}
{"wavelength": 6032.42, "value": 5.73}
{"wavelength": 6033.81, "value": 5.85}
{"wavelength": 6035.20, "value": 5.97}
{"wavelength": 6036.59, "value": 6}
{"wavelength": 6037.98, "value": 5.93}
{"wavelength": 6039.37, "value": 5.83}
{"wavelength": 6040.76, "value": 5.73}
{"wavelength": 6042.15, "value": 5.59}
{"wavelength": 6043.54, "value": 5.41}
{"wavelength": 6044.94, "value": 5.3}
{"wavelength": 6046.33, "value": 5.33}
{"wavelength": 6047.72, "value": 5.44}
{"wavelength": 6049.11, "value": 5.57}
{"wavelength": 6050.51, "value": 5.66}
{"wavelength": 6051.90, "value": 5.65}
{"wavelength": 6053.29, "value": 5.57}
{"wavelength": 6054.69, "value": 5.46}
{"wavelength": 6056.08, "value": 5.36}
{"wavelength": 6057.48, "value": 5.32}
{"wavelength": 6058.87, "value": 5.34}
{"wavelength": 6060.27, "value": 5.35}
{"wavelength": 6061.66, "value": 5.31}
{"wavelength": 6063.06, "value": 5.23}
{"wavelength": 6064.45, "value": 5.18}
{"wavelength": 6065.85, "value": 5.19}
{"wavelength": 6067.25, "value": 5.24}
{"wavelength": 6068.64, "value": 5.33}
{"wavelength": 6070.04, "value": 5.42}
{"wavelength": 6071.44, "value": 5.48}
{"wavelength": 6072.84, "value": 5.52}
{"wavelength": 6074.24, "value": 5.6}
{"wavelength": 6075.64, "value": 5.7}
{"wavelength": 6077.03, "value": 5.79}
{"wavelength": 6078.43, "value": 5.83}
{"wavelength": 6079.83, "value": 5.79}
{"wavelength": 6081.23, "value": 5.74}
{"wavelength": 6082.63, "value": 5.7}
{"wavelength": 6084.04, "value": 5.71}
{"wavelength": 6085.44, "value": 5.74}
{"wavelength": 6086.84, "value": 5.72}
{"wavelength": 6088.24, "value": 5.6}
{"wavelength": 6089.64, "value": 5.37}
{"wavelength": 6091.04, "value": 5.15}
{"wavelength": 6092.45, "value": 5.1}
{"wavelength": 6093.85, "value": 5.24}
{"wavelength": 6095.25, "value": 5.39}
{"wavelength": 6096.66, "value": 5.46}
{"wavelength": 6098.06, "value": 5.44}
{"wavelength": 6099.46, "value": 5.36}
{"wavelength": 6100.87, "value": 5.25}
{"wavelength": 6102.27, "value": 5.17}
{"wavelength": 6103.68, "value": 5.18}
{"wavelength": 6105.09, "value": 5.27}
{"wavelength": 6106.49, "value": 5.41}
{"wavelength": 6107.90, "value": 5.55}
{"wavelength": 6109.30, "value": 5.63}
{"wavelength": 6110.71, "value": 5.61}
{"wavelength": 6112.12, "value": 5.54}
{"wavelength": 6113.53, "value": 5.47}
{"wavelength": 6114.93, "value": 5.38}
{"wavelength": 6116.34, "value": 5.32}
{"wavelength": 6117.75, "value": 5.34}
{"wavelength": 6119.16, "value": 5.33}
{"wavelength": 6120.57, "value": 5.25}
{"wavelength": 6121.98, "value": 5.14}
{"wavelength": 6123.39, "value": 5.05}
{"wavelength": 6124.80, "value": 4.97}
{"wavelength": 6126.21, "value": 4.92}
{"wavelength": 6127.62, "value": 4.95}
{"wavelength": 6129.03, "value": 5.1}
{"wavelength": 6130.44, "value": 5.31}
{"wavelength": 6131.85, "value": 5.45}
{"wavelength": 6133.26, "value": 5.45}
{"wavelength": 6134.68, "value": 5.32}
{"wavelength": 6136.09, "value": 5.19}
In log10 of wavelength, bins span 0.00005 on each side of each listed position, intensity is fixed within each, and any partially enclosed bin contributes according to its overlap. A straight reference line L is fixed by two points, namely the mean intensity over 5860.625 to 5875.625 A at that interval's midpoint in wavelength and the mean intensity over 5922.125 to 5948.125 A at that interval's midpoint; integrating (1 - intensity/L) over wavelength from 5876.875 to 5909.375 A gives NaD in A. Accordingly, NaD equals 4.0 A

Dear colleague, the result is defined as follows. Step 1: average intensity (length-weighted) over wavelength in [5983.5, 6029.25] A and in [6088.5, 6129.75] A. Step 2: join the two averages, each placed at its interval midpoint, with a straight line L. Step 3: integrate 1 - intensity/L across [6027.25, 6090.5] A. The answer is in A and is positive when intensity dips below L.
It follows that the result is -2.9 A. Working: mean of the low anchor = 5.34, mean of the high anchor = 5.29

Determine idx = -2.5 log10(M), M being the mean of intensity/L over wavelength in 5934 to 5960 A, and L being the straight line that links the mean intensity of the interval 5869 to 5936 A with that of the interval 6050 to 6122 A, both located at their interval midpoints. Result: -0.06 mag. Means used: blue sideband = 5.01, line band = 5.39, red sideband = 5.44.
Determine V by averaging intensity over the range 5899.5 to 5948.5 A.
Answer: 5.29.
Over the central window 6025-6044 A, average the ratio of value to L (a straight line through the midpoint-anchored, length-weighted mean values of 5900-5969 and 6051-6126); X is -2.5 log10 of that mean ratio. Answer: -0.06 mag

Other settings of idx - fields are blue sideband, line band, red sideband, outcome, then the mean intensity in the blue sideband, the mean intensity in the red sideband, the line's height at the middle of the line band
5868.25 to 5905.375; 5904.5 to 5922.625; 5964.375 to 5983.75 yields -0.06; 4.82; 5.14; 4.92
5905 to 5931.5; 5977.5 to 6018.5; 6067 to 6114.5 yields 0.01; 5.24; 5.49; 5.35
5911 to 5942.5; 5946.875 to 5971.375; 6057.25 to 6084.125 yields 0.02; 5.32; 5.49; 5.36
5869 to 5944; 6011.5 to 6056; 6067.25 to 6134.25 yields -0.04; 5.07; 5.41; 5.29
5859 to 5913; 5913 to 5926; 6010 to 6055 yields -0.03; 4.96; 5.49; 5.08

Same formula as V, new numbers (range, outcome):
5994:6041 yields 5.46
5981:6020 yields 5.32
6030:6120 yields 5.5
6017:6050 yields 5.53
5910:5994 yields 5.29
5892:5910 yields 4.68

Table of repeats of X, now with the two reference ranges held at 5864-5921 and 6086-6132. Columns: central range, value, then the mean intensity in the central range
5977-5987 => 0.03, 4.97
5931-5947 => -0.09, 5.48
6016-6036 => -0.06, 5.46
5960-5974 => -0.03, 5.25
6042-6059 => -0.05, 5.46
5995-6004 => -0.08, 5.52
